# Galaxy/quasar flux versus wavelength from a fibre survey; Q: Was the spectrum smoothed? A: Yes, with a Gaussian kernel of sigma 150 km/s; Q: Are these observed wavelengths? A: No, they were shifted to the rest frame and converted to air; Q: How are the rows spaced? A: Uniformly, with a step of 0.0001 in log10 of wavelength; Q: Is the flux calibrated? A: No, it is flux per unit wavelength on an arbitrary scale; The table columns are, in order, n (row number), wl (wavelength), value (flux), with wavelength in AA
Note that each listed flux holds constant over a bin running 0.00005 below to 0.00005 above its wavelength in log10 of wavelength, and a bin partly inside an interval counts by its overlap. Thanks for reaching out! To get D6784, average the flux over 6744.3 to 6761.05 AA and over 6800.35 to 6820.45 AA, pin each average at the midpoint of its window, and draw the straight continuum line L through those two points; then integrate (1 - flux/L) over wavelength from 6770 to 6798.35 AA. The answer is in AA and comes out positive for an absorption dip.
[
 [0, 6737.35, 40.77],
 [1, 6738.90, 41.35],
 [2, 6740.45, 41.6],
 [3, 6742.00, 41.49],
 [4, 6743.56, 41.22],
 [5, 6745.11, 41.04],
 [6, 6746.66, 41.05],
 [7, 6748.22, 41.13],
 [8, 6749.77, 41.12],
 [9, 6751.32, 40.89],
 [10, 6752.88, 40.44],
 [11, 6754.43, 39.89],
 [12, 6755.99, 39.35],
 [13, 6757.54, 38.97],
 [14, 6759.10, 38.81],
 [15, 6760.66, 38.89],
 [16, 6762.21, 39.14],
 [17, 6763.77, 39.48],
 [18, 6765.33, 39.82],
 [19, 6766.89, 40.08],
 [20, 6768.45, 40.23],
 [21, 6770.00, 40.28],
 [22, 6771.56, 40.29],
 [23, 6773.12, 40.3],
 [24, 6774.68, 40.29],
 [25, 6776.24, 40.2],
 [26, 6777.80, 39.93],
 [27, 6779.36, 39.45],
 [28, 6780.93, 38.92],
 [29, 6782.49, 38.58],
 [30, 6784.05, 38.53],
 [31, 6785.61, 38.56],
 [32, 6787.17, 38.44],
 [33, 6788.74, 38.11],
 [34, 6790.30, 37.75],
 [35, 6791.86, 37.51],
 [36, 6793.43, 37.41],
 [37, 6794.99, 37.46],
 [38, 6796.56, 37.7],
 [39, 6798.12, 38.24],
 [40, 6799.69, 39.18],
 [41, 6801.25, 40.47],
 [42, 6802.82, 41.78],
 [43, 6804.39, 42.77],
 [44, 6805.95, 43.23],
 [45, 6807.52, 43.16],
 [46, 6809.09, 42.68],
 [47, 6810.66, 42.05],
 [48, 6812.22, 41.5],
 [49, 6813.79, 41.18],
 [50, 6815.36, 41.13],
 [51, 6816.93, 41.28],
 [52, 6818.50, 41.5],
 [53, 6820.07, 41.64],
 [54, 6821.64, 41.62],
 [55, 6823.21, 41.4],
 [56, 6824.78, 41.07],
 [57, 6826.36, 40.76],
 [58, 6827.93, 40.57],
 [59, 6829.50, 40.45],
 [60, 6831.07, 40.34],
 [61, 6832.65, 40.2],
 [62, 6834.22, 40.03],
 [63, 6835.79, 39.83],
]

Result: 1.6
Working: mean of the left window 40.2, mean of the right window 41.9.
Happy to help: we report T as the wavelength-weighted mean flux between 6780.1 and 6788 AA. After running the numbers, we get 38.6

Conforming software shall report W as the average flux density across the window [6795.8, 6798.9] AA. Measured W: 38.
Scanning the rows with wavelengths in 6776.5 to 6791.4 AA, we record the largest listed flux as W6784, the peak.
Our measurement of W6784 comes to 39.93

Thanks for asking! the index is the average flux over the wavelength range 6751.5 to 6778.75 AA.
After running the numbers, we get 39.8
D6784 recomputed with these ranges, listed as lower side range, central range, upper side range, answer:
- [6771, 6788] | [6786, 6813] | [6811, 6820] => 0.4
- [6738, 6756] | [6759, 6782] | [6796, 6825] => 0.7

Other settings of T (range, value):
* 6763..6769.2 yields 39.9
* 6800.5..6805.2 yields 41.7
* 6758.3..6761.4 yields 38.8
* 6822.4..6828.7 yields 40.9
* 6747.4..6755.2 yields 40.7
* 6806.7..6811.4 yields 42.6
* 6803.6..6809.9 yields 42.9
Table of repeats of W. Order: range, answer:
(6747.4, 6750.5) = 41.1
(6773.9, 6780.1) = 40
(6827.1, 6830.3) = 40.6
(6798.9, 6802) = 39.8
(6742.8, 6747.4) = 41.2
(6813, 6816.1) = 41.1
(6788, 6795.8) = 37.6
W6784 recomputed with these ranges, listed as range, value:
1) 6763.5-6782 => 40.3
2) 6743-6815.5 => 43.23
